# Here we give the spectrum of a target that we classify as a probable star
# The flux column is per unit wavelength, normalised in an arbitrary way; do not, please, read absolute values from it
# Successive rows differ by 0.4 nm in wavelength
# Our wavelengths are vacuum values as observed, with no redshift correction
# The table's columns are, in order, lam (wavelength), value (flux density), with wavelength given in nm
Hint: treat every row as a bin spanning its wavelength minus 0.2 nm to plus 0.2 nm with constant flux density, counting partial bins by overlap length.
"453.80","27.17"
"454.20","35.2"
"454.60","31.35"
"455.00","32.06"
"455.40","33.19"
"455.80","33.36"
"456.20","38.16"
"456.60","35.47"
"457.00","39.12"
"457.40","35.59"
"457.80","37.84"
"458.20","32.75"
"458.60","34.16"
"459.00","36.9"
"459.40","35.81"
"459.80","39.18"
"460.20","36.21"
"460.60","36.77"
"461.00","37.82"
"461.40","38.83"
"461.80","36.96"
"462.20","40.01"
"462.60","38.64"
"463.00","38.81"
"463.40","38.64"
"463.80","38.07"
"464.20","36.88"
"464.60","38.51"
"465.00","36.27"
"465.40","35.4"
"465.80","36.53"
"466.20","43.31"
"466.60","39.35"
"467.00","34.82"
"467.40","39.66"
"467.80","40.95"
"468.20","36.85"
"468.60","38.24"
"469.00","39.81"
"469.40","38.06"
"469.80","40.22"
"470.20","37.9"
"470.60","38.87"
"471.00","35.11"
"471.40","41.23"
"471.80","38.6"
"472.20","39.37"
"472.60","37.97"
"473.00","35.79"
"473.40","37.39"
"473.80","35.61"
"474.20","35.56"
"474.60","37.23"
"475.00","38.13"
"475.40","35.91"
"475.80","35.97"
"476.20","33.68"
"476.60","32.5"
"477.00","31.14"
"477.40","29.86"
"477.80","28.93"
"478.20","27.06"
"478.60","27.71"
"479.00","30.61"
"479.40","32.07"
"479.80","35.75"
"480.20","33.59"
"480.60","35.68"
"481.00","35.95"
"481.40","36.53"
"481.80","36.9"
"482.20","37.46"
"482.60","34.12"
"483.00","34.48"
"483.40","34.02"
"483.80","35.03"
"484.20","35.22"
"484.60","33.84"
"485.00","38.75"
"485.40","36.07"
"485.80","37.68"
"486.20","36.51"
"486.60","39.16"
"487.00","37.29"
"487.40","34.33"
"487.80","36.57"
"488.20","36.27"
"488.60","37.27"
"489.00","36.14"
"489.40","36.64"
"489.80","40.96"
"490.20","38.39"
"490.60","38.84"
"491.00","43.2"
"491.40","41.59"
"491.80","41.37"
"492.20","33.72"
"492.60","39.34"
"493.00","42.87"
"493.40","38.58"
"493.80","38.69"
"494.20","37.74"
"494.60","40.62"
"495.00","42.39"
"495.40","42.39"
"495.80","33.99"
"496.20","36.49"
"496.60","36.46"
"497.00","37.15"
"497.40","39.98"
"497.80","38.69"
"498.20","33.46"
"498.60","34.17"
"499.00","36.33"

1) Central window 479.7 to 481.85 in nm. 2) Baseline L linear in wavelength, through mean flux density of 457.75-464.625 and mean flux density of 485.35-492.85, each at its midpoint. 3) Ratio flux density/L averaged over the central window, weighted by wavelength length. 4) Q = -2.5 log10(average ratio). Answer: 0.06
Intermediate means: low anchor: 37.3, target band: 35.7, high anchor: 38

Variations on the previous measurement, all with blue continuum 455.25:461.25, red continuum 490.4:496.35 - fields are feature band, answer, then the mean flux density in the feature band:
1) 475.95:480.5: 0.21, 31.3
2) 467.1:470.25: -0.05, 38.9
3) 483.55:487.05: 0.06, 36.6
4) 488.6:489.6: 0.07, 36.6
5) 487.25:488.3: 0.09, 35.7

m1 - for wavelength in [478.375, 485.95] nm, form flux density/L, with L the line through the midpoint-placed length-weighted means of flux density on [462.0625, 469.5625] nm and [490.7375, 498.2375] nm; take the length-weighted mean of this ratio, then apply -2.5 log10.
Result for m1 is 0.12 mag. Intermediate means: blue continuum 38.3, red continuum 39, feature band 34.8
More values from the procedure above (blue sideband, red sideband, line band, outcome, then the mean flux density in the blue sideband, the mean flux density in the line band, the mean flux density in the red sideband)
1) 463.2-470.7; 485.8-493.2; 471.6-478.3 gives 0.10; 38.3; 34.9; 38.3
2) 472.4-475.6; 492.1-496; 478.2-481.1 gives 0.15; 36.7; 32.5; 39.2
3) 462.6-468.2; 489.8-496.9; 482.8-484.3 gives 0.12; 38.2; 34.7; 39.2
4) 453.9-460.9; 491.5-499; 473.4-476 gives 0.01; 35.4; 36.5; 38.2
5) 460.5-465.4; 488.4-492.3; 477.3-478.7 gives 0.33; 37.9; 28.3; 38.9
